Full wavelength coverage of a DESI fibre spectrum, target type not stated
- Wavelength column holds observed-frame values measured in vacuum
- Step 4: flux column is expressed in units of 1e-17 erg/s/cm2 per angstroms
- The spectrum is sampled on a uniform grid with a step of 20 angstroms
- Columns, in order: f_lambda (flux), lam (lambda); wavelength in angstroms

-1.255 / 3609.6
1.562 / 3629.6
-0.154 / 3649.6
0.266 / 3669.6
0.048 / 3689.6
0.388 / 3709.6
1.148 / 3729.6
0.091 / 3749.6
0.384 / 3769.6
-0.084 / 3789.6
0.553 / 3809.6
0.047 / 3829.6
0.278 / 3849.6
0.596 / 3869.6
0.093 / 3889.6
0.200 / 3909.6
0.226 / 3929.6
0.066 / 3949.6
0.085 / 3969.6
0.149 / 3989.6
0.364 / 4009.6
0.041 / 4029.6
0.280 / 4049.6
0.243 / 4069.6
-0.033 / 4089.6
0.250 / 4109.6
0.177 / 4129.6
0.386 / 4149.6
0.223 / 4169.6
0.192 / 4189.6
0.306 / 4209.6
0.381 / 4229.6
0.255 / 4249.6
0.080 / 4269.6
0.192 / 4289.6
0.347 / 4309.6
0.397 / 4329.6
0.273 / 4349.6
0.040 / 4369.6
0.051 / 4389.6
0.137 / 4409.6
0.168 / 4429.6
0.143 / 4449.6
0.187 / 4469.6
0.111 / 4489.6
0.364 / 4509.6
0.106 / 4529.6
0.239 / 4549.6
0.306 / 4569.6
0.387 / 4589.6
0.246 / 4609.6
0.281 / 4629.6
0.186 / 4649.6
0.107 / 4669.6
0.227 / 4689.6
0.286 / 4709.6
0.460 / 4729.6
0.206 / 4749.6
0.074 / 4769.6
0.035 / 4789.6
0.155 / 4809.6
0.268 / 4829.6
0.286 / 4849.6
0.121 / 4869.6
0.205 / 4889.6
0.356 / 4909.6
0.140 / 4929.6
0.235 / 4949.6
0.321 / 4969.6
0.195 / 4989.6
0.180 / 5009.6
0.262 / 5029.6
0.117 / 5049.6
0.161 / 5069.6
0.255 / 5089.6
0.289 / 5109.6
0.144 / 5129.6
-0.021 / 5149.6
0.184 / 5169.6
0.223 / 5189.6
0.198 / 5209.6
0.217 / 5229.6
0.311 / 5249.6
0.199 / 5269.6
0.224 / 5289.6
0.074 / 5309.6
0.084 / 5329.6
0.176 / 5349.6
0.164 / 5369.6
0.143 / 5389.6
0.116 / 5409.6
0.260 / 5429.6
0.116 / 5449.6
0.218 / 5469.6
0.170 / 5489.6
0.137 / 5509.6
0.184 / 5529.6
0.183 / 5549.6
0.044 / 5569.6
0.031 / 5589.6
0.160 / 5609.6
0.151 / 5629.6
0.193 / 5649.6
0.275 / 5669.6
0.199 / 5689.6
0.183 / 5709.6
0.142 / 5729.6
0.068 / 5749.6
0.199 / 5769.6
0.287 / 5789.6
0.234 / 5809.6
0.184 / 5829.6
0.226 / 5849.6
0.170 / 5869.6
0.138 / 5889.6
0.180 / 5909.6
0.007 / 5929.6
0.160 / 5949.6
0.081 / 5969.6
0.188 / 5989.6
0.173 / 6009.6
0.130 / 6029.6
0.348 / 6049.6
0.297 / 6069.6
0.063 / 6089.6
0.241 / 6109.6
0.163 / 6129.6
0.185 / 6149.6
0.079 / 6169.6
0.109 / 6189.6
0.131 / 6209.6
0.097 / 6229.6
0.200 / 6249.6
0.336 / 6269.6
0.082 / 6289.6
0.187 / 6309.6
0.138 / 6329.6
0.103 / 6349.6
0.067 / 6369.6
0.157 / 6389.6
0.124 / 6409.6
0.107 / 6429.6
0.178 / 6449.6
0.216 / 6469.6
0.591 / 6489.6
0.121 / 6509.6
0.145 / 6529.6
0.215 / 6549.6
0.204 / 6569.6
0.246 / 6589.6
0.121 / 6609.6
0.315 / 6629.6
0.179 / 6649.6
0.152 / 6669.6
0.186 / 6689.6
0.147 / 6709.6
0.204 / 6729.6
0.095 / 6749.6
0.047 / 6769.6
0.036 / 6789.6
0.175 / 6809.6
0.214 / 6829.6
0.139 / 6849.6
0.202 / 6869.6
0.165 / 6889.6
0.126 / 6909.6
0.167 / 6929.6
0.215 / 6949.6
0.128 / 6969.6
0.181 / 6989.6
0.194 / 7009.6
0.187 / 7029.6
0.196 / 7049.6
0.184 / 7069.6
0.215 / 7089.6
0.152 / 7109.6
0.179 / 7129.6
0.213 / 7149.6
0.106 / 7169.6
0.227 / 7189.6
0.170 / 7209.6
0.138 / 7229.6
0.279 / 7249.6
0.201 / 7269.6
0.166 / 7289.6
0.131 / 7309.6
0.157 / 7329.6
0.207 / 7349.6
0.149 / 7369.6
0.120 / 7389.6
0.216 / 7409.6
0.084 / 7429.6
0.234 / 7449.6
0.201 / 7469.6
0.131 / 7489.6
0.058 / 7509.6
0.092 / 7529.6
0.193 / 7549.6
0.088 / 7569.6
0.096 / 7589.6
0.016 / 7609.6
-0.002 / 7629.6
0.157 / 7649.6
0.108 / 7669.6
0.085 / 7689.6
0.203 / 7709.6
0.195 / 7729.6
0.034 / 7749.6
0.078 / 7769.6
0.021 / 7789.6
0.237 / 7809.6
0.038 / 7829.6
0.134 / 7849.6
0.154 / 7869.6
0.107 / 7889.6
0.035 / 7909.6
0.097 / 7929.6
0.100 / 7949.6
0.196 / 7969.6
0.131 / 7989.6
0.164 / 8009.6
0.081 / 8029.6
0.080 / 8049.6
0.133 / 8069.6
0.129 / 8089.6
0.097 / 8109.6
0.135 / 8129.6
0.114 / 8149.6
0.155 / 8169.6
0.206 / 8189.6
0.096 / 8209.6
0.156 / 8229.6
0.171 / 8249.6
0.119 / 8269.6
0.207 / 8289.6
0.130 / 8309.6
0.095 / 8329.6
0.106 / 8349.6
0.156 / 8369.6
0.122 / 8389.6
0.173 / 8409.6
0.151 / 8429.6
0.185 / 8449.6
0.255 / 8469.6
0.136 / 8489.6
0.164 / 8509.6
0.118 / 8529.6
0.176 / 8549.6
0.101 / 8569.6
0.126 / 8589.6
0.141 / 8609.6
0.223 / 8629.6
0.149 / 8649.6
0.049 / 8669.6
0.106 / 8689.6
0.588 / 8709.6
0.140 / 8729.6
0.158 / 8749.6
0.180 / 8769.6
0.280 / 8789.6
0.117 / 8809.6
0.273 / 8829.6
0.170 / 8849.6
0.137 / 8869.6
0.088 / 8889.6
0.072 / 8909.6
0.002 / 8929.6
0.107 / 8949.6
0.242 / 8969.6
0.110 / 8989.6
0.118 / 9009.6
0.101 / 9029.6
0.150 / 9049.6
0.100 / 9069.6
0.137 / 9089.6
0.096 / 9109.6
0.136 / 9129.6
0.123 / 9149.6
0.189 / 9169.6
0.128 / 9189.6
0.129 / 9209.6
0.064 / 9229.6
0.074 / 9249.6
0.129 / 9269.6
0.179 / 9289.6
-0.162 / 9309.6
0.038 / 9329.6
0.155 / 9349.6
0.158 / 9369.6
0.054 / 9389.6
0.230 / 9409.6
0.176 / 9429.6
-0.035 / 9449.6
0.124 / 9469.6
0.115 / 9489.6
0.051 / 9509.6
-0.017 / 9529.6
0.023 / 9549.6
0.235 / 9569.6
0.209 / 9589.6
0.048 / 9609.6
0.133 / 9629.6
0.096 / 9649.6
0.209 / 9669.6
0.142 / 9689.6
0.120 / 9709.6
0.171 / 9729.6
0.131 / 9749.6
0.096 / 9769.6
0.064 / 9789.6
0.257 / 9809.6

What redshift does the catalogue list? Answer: 0.74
